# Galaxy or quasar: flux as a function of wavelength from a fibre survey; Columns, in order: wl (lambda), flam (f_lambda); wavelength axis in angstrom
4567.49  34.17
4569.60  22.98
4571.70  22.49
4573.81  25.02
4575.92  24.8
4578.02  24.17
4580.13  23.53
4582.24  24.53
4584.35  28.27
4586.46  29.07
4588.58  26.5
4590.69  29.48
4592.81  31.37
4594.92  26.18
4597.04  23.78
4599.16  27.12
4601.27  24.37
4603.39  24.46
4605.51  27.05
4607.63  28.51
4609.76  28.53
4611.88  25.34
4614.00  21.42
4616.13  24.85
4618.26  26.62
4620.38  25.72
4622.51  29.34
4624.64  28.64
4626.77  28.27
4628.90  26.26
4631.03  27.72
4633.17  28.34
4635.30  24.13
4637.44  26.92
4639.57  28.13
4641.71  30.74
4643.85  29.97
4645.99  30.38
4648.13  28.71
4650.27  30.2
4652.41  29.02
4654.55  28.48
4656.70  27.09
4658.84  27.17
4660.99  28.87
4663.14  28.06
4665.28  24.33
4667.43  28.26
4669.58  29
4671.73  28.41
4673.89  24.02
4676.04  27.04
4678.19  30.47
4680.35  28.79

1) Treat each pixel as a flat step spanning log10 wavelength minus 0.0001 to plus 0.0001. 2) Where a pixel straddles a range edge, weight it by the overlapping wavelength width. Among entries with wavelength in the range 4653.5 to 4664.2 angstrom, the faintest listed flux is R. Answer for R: 27.09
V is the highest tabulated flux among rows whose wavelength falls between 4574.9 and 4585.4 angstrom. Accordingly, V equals 28.27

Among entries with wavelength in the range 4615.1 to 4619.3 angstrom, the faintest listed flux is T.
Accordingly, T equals 24.85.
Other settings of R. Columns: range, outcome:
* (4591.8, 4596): 26.18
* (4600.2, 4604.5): 24.37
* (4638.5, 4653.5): 28.13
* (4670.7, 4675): 24.02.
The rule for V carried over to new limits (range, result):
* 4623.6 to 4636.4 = 28.64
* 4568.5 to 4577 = 25.02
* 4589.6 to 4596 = 31.37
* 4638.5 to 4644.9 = 30.74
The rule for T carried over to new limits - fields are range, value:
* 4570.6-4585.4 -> 22.49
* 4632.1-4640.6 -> 24.13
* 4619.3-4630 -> 25.72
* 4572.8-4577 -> 24.8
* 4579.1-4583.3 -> 23.53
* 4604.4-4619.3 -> 21.42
